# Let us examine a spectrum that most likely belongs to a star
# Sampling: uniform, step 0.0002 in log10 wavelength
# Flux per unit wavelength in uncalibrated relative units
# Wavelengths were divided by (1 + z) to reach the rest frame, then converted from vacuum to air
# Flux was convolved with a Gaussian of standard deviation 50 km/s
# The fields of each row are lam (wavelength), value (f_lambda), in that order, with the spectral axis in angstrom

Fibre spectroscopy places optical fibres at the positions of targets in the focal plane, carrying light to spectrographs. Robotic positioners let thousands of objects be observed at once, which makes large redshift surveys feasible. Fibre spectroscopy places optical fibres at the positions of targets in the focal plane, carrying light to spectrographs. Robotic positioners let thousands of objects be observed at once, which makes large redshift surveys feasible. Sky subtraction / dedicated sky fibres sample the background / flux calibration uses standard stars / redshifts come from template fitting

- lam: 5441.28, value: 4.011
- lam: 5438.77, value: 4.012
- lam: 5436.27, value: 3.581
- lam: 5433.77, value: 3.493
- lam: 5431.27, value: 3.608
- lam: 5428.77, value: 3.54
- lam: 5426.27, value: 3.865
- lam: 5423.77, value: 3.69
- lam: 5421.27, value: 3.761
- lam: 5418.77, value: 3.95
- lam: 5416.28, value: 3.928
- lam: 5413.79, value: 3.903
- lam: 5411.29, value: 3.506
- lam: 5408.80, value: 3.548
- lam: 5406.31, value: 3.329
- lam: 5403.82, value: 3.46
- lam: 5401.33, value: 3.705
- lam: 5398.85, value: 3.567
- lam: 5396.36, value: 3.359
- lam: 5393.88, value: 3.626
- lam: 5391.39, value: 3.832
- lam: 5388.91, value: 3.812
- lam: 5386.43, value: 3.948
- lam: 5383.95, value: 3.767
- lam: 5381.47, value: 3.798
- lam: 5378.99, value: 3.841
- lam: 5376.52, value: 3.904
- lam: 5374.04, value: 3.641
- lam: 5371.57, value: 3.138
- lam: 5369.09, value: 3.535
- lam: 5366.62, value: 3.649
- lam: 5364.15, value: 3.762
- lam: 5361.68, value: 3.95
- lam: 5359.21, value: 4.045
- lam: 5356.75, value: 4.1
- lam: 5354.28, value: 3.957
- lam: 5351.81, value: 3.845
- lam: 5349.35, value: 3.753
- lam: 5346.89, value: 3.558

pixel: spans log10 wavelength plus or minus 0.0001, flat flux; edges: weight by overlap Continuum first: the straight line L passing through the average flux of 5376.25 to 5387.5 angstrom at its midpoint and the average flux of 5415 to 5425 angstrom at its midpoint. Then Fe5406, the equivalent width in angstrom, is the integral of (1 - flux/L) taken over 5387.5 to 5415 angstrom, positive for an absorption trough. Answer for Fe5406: 1.7 angstrom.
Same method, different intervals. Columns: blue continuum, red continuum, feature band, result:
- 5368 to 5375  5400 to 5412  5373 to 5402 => -2.2 angstrom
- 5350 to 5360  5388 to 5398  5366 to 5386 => 0.6 angstrom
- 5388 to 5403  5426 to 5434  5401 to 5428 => -0.5 angstrom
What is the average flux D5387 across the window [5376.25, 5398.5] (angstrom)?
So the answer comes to 3.75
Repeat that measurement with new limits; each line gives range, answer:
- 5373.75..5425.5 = 3.71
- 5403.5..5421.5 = 3.68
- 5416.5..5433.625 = 3.73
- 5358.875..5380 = 3.7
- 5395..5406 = 3.51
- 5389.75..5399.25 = 3.61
